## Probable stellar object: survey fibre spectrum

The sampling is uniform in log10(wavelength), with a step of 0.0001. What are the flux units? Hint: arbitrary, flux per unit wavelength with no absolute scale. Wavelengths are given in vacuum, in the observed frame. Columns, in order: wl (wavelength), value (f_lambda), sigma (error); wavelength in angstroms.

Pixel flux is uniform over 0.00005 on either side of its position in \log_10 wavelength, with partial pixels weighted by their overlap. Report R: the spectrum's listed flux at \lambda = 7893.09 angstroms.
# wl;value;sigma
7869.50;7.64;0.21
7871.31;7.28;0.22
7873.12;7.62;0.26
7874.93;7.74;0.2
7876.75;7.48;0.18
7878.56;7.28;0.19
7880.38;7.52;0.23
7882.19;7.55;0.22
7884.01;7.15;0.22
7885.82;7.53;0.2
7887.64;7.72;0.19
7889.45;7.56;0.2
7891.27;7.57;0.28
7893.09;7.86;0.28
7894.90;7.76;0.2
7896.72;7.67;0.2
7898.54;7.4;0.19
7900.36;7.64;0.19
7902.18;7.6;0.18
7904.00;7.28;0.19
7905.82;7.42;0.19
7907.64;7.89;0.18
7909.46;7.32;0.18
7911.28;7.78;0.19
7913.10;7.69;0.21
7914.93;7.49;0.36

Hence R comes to 7.86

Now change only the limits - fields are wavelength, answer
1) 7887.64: 7.72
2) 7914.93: 7.49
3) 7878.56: 7.28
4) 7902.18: 7.6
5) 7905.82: 7.42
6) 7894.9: 7.76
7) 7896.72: 7.67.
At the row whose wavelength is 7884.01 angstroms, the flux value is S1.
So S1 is 7.15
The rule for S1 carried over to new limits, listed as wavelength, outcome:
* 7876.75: 7.48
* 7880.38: 7.52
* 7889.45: 7.56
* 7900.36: 7.64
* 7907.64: 7.89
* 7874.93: 7.74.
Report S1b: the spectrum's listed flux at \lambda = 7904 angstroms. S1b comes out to 7.28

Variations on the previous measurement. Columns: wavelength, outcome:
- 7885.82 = 7.53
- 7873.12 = 7.62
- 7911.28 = 7.78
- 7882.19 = 7.55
